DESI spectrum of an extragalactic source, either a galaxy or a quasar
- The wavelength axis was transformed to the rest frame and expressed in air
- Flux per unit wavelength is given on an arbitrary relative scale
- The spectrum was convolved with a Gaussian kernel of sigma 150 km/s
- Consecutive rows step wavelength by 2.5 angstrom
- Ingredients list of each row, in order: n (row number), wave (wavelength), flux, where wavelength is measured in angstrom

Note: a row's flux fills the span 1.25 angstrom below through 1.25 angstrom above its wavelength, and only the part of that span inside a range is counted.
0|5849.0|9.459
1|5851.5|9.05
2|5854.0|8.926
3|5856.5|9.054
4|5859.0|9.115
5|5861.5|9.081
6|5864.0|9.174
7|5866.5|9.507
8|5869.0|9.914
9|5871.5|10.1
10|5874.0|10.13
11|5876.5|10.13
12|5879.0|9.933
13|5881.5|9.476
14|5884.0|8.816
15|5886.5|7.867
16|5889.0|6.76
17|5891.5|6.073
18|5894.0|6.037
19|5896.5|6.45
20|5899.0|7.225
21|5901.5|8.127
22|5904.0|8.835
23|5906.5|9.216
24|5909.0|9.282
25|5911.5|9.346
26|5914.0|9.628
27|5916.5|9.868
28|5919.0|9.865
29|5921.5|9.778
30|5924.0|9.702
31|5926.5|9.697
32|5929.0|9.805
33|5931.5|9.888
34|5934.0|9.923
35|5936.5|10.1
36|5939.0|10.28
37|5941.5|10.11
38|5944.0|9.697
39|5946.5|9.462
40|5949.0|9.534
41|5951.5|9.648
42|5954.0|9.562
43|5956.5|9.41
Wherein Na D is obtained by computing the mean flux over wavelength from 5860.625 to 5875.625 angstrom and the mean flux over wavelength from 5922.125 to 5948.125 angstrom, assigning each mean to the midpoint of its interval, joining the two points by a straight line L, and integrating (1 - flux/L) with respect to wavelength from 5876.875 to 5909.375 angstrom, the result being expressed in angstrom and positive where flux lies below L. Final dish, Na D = 5.7 angstrom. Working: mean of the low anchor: 9.68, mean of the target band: 8.03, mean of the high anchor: 9.86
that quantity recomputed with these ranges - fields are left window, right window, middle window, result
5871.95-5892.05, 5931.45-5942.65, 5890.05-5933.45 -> 3.4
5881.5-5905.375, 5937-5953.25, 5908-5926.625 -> -2.4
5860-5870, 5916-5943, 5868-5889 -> 0.3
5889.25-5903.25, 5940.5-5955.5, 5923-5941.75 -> -2.4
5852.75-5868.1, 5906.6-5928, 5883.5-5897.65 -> 3.8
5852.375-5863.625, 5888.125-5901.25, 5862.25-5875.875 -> -2.4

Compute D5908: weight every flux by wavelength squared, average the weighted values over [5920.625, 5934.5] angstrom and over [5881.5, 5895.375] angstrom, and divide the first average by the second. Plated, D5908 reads 1.36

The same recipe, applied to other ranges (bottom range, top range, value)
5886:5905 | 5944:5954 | 1.37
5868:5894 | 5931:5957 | 1.14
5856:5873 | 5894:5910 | 0.86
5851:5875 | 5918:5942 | 1.08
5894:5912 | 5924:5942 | 1.23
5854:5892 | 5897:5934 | 1.04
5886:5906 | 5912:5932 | 1.36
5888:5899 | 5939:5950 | 1.55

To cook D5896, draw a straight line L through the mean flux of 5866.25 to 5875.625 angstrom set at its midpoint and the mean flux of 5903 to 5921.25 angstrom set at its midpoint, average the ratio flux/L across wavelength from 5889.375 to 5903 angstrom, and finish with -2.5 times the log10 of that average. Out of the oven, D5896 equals 0.377 mag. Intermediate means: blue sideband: 9.96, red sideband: 9.46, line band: 6.82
